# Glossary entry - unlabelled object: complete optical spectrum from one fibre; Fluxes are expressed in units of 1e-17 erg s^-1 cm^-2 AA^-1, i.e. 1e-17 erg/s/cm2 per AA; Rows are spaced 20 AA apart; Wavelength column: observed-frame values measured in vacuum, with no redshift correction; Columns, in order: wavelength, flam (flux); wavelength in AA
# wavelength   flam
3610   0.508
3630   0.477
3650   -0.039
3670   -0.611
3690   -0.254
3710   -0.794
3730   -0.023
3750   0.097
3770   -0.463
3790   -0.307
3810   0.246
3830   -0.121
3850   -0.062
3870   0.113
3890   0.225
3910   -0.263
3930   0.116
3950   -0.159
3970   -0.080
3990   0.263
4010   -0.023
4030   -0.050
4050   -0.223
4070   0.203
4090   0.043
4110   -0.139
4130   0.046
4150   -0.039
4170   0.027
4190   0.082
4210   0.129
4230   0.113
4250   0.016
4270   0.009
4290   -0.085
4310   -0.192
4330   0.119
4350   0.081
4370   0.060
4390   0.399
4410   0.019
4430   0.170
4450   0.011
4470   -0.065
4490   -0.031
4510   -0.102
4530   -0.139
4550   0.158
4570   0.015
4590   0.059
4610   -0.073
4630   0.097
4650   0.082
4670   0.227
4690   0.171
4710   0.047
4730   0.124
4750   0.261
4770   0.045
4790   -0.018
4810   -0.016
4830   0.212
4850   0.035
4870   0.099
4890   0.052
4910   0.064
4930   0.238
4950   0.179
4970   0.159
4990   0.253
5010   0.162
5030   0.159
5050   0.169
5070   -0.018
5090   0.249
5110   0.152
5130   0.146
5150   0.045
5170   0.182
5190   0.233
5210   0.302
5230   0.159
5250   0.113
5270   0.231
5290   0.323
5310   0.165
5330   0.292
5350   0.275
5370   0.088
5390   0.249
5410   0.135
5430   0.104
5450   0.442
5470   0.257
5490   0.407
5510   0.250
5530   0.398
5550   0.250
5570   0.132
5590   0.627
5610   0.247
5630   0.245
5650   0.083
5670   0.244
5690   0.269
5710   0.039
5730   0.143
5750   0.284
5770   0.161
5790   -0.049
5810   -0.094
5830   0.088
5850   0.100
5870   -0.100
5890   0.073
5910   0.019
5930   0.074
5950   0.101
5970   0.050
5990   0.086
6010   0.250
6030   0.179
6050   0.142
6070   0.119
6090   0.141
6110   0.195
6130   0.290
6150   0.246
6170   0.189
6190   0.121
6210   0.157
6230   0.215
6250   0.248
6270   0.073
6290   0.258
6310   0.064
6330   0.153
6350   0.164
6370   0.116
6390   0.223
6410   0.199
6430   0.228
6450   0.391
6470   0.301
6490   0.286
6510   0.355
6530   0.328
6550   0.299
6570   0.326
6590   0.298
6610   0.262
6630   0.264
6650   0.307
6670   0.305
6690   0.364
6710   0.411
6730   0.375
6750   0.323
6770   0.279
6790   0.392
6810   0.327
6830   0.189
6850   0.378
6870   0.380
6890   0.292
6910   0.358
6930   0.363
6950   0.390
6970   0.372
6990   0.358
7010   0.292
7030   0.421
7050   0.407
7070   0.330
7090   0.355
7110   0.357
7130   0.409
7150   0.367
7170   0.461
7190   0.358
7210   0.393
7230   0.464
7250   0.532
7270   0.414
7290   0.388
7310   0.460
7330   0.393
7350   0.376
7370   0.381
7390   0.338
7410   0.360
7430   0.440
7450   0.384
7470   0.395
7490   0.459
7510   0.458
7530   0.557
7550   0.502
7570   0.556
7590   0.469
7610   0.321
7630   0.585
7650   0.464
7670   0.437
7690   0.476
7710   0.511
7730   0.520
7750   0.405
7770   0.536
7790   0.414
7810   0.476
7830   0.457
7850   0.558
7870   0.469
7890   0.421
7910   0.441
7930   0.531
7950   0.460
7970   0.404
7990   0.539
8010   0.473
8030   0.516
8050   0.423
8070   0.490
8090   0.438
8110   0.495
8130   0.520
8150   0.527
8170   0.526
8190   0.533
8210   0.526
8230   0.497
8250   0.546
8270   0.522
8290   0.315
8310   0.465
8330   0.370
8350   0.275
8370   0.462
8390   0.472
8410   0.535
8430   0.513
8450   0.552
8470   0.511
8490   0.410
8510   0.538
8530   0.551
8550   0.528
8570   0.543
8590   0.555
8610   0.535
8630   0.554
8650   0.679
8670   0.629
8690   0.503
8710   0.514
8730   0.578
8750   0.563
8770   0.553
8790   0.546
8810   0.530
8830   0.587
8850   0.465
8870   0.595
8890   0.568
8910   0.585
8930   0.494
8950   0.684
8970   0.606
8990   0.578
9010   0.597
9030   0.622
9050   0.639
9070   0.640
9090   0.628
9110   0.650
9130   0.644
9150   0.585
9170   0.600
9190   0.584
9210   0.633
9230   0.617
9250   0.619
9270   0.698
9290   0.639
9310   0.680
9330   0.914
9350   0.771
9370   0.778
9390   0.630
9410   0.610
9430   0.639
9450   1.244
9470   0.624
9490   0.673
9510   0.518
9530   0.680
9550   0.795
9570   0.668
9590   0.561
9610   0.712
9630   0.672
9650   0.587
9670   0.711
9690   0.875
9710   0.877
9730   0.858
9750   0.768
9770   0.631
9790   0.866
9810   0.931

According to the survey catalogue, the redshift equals 0.61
